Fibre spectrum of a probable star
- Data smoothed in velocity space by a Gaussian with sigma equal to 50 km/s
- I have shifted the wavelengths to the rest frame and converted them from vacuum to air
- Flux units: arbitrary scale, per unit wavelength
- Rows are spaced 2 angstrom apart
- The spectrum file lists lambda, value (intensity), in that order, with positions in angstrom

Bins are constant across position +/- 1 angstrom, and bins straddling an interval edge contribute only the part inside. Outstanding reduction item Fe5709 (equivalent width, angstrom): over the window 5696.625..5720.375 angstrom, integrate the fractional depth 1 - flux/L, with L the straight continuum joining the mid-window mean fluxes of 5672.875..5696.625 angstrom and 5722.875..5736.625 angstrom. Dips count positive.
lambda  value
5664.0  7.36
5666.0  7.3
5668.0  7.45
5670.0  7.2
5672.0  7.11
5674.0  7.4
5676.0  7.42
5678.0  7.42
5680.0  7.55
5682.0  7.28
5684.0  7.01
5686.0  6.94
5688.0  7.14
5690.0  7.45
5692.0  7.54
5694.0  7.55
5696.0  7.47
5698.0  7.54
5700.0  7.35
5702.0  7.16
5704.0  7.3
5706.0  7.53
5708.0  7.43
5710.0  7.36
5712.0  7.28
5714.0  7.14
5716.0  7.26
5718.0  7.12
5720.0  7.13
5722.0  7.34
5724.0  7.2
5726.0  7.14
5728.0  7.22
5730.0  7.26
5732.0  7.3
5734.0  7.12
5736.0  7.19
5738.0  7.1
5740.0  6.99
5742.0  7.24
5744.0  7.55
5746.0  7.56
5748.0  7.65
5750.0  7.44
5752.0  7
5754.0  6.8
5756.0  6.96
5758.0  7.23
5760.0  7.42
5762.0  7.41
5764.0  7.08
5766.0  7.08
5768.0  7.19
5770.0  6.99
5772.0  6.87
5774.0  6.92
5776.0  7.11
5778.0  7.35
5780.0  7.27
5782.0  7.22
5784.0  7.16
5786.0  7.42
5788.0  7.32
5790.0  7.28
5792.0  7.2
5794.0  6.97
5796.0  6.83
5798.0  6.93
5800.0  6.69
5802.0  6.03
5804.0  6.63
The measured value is -0.1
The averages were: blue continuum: 7.34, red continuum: 7.21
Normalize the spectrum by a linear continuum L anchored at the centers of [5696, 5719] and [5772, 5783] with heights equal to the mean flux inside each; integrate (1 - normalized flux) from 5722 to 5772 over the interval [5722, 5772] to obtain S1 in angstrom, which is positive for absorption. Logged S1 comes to 0.1 angstrom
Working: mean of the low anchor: 7.32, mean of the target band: 7.21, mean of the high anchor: 7.15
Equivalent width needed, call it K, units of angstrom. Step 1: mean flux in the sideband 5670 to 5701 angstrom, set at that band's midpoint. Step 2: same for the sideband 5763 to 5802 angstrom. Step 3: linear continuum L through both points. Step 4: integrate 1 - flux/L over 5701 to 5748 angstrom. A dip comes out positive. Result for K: -0.2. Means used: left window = 7.34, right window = 7.07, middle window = 7.27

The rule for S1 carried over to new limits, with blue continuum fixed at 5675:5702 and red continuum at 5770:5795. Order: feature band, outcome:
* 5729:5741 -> 0.2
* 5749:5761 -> 0.1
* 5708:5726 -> 0.1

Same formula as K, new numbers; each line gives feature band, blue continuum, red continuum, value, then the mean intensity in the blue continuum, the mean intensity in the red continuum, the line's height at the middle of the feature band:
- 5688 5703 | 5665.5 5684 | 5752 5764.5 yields -0.3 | 7.33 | 7.14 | 7.28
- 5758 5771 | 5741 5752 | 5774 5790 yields 0.3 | 7.44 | 7.24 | 7.34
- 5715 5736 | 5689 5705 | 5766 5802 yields 0.3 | 7.42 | 7.07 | 7.31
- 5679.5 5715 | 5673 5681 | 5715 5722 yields 0.0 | 7.45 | 7.19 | 7.32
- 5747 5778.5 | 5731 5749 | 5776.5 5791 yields 0.6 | 7.3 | 7.28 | 7.29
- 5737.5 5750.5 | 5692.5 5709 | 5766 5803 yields -0.3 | 7.42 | 7.04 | 7.23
